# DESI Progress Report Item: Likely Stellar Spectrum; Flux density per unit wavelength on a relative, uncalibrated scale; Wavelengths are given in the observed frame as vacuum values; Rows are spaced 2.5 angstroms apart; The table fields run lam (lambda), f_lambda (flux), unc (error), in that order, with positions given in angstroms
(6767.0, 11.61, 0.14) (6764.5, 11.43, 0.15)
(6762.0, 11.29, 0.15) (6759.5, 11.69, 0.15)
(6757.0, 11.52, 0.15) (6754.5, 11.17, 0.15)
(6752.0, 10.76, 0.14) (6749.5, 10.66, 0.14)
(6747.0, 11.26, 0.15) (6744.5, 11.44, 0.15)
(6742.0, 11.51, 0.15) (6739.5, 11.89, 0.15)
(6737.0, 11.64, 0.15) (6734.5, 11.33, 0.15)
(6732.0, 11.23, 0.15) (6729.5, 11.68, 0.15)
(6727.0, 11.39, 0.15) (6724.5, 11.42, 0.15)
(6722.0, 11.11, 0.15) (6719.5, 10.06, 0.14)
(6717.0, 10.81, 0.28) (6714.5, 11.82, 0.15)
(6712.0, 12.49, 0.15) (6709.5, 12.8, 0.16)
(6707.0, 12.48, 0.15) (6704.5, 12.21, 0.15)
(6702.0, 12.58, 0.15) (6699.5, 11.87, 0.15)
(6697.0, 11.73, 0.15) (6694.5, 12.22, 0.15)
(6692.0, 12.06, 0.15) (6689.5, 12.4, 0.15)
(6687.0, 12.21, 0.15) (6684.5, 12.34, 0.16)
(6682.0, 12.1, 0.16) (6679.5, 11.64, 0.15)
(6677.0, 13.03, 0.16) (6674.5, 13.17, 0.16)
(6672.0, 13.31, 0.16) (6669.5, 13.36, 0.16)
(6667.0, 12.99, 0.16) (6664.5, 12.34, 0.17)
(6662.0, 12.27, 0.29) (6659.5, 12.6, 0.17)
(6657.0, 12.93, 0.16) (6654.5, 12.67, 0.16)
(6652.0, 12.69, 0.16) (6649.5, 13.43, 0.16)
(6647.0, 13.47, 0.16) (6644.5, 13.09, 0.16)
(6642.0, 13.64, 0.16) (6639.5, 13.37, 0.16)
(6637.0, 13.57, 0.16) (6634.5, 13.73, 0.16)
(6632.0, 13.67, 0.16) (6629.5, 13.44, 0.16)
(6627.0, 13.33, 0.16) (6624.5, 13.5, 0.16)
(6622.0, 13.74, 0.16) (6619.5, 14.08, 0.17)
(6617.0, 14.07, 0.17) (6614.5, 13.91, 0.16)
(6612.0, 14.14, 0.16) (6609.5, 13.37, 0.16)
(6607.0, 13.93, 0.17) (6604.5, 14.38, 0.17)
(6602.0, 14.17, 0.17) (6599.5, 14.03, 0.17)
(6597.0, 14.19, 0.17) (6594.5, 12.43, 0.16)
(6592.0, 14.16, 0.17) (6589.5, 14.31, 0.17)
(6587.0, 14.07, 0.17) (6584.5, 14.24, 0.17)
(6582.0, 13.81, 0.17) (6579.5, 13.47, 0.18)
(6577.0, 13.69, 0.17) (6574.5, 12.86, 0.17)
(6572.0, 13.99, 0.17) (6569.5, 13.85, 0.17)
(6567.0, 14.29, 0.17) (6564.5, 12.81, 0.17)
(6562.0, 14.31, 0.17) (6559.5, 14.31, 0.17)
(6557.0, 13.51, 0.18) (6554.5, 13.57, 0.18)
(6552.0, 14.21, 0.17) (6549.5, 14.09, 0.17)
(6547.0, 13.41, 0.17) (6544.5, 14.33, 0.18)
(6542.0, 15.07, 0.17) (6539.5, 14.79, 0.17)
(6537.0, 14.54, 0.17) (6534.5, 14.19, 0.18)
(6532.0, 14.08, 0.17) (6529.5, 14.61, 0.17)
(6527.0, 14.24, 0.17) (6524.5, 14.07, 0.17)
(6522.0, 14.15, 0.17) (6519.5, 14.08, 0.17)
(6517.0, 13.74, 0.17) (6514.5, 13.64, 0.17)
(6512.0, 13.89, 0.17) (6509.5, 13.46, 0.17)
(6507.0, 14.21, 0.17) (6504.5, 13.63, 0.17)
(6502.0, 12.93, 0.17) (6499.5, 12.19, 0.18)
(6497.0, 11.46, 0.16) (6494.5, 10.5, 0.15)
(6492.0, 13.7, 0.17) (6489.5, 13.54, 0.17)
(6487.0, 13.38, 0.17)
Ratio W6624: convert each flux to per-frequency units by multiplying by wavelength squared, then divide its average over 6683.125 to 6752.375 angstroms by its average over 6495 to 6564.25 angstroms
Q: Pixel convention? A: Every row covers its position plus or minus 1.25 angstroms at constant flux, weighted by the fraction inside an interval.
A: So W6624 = 0.90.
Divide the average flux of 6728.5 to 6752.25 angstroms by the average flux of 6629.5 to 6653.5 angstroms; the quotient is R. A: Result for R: 0.8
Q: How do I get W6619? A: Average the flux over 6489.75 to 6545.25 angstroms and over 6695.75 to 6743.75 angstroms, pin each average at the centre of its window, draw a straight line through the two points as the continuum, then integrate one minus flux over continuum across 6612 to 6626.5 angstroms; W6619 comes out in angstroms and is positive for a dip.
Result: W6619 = -1.3 angstroms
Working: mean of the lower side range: 13.7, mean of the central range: 13.9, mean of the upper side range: 11.7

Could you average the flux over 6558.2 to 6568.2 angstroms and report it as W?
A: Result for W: 13.9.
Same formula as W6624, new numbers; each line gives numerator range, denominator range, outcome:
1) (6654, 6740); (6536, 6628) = 0.90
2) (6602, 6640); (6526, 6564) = 0.99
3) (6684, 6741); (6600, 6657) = 0.89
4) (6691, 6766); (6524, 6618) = 0.87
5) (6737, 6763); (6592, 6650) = 0.86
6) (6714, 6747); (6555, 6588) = 0.86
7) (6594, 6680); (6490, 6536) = 1.03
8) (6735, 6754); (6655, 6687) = 0.91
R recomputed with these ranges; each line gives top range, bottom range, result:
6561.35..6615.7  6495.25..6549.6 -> 1.00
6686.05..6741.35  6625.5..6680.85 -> 0.90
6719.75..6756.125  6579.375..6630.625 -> 0.81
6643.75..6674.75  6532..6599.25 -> 0.93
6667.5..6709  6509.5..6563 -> 0.88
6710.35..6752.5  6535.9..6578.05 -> 0.81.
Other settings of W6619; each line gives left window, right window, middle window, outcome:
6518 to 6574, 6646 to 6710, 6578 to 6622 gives -1.5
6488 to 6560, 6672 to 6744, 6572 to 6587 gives -0.6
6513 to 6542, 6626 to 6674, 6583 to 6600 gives -0.3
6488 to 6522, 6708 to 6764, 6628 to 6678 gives -4.5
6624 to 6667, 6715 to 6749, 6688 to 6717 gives -0.6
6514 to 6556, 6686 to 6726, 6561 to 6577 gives 0.0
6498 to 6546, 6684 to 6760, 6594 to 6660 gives -4.1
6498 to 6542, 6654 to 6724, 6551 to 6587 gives -0.9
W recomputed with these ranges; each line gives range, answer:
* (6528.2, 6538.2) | 14.4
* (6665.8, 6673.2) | 13.2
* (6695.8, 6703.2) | 12.1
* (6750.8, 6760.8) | 11.3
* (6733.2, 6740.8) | 11.6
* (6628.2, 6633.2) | 13.6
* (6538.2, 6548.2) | 14.4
